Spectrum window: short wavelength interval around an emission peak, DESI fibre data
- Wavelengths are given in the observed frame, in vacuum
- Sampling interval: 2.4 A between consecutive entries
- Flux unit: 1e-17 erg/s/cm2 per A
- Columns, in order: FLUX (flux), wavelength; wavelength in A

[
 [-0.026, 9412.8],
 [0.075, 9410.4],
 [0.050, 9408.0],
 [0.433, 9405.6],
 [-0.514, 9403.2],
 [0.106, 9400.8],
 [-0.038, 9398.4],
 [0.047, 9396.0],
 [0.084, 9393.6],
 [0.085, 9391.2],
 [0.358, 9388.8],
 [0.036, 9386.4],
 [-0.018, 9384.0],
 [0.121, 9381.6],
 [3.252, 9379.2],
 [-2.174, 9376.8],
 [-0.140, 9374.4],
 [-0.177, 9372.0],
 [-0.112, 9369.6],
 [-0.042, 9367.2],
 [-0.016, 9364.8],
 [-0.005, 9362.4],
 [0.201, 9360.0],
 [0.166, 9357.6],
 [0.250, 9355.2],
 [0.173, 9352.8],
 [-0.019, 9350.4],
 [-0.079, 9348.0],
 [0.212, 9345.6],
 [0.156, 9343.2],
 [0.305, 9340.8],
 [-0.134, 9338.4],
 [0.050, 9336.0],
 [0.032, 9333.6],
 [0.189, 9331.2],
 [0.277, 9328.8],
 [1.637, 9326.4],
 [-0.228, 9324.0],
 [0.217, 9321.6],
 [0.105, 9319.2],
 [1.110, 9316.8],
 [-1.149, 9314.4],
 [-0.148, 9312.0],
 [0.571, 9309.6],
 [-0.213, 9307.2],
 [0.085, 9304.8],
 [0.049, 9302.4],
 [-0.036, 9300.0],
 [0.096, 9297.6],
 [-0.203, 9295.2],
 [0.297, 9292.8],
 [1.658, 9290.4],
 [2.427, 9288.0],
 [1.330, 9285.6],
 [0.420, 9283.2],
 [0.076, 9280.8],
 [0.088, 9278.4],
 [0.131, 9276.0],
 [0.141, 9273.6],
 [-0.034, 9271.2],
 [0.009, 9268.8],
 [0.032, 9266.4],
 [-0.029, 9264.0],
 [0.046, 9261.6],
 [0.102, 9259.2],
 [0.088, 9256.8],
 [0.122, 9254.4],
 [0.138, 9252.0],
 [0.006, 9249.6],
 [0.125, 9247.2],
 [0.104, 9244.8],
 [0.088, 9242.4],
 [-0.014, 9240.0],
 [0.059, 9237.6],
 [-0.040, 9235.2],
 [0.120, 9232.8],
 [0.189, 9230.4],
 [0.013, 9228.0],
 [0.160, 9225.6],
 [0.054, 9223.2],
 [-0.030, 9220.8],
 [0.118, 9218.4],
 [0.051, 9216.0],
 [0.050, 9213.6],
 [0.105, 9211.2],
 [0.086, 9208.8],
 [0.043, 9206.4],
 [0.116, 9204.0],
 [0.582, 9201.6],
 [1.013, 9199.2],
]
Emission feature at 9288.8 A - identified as [O III] 5007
